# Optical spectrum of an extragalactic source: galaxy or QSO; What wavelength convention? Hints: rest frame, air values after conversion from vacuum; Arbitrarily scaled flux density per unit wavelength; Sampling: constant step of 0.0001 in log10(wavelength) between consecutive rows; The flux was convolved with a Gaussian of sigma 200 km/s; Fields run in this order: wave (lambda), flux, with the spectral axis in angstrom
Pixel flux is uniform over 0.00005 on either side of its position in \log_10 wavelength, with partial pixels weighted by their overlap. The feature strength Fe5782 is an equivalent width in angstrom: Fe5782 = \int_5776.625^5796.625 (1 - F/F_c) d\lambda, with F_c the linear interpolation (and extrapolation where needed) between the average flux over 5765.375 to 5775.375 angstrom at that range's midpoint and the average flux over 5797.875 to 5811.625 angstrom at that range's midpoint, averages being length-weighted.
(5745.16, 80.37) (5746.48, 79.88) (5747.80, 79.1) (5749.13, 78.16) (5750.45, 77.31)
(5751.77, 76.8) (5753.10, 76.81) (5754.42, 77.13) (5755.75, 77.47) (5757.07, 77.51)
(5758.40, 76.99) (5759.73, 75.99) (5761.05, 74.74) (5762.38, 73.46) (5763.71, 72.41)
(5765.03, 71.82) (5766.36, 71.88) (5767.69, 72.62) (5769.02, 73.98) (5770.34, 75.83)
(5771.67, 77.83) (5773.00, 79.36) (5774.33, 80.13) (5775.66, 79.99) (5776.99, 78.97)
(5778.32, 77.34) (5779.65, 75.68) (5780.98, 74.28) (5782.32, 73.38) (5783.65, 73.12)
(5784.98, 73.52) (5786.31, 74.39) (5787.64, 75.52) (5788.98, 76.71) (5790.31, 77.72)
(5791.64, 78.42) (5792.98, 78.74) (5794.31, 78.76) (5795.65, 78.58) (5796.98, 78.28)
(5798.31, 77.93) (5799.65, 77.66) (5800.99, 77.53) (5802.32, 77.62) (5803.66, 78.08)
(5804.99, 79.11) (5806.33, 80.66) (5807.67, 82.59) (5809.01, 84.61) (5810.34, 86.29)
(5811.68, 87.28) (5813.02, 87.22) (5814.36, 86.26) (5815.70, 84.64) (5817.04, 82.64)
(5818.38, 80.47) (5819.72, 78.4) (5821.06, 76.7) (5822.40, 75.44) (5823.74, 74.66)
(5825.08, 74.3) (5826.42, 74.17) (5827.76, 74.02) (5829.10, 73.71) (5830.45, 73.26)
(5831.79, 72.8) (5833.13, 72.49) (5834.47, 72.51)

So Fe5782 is 0.5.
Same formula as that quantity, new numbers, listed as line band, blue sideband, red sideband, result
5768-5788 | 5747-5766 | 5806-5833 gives 0.3 angstrom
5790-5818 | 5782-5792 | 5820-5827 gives -2.1 angstrom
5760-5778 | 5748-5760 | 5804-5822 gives 0.7 angstrom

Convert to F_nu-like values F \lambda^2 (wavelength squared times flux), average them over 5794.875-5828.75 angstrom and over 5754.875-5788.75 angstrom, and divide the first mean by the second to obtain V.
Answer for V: 1.07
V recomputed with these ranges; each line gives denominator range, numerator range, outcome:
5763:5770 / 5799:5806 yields 1.09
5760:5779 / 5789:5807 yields 1.04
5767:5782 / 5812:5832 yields 1.03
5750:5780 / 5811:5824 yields 1.09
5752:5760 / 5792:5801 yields 1.03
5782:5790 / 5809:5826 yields 1.10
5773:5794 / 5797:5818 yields 1.08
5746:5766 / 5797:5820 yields 1.09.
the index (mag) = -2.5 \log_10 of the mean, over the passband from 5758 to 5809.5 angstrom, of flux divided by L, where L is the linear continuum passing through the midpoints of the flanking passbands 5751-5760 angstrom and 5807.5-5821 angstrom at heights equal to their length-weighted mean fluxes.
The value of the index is 0.05 mag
